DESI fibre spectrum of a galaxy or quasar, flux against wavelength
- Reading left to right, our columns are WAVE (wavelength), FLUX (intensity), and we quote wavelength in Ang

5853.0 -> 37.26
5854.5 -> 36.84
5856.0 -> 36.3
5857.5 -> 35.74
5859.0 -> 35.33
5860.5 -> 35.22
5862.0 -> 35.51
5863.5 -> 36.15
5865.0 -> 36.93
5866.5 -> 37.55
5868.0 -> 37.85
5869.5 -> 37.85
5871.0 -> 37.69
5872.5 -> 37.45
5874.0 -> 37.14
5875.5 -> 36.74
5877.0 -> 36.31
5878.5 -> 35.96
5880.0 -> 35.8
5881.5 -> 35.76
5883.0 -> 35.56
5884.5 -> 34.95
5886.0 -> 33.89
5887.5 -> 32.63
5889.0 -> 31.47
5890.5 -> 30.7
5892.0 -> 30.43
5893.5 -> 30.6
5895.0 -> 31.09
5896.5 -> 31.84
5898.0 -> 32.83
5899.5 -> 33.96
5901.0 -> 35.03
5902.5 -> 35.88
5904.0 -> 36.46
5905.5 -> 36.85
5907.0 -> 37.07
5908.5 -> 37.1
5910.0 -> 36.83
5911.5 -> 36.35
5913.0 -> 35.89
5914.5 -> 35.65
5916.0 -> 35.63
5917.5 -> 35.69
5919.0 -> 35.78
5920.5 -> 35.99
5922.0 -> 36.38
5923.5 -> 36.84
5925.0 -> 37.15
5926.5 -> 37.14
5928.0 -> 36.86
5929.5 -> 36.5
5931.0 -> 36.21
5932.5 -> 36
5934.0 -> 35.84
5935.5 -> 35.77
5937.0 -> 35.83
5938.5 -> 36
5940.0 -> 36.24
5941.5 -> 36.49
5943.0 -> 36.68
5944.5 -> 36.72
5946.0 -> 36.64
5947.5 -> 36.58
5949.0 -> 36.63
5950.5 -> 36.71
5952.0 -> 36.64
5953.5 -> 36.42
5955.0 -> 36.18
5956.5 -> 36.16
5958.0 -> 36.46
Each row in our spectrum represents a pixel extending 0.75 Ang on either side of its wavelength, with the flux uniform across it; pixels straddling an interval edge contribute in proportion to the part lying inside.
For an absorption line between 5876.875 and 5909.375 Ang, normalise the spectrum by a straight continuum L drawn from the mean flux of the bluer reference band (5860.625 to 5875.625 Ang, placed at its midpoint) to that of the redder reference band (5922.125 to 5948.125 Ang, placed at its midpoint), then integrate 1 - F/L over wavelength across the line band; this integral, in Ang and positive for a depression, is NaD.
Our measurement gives 2.3 Ang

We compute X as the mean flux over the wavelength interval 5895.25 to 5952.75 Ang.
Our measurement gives 36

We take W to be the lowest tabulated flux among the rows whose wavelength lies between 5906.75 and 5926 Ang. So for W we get 35.63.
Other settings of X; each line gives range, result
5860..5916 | 35.2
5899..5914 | 36.2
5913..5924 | 36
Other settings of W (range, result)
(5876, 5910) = 30.43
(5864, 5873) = 36.93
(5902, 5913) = 35.88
